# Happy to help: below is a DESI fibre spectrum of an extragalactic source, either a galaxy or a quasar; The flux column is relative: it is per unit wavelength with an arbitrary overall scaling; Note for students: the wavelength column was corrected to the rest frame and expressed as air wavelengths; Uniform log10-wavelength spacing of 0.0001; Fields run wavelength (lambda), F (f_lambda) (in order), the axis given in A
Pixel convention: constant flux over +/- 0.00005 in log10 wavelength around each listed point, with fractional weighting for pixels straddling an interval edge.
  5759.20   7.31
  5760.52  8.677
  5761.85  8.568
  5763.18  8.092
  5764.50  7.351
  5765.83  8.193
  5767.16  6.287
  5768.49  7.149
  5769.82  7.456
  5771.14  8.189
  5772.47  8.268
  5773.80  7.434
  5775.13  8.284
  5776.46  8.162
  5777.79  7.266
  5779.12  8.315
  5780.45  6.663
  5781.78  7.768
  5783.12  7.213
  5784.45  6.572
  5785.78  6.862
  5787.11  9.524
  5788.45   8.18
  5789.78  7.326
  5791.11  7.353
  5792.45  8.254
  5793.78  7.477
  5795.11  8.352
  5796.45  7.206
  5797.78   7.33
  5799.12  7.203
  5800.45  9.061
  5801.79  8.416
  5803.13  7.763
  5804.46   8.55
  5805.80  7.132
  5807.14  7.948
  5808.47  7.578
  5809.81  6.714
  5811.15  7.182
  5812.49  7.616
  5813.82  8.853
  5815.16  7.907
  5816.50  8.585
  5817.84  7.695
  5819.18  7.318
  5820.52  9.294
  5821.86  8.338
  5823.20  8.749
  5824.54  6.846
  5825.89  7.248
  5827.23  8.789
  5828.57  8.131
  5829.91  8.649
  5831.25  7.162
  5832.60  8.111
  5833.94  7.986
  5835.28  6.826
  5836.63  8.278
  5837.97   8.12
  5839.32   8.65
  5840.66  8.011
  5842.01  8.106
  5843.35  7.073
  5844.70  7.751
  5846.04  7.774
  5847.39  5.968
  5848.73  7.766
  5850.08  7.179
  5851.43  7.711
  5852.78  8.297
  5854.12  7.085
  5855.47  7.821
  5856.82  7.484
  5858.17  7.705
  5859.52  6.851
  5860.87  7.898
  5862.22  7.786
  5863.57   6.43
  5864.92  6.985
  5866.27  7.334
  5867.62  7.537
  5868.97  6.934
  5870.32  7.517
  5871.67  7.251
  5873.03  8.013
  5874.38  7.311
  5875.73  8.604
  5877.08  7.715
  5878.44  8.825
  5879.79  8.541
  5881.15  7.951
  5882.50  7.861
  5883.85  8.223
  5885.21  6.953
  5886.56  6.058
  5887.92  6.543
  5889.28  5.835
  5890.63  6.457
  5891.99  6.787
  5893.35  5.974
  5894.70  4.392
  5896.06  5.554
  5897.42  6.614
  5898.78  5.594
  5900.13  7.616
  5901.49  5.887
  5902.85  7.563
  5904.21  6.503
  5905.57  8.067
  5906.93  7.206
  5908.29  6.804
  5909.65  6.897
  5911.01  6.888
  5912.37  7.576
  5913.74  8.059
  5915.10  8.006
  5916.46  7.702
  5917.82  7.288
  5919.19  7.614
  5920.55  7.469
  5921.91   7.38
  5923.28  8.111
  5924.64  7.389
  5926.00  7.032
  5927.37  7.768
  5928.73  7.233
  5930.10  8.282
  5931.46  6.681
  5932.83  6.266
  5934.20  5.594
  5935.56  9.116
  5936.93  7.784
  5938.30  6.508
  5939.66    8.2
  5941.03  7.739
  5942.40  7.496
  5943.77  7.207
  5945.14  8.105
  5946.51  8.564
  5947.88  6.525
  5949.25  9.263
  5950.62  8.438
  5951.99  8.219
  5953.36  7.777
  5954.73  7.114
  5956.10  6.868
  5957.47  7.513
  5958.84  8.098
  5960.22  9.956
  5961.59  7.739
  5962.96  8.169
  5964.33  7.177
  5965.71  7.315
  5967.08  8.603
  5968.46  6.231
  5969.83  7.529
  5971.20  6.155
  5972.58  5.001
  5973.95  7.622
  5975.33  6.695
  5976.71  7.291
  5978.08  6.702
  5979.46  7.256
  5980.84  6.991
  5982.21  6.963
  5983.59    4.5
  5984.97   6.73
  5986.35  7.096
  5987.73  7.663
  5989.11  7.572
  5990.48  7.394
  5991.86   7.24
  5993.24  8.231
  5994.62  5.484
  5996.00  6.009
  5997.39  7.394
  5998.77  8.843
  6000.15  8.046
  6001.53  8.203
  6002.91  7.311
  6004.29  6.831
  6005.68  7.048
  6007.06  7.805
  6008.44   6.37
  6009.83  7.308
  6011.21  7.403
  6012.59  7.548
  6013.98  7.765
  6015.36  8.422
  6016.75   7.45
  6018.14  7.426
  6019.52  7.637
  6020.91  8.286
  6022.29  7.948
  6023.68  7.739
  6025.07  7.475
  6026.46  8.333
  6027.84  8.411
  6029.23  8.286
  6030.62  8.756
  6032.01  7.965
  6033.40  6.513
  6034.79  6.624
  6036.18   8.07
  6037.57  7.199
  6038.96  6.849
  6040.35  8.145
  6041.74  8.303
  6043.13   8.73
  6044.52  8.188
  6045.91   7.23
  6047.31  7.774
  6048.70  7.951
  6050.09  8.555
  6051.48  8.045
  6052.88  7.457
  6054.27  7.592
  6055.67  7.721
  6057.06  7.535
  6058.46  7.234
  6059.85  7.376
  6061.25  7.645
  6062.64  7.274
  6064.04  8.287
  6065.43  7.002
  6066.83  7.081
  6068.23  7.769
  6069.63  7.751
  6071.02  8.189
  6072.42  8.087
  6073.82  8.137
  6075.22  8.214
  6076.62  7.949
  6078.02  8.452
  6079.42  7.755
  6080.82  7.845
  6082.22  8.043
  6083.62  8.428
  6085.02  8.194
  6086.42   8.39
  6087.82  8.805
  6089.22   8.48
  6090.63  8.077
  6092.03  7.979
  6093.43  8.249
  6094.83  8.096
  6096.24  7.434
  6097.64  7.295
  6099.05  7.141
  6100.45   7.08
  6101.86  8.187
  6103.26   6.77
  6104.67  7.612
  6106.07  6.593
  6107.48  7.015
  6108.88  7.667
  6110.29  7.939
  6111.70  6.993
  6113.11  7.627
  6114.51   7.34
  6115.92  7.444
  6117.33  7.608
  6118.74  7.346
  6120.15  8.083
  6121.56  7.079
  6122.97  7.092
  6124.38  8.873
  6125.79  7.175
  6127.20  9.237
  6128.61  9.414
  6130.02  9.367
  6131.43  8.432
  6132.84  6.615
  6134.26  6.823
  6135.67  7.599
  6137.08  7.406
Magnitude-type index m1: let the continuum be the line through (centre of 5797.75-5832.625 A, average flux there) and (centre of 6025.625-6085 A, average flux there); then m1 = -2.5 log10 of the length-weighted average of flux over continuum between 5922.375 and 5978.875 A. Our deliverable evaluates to 0.055 mag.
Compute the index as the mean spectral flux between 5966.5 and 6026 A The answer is 7.24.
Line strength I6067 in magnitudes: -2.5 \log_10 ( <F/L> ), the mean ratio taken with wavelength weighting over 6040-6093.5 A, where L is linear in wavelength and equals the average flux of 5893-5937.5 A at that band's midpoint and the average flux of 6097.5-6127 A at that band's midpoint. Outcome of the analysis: -0.08 mag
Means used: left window 7.1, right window 7.46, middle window 7.94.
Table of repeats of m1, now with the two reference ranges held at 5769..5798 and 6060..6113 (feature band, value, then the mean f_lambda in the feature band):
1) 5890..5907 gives 0.197 mag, 6.45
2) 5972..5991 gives 0.138 mag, 6.83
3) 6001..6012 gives 0.069 mag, 7.28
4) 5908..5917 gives 0.042 mag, 7.44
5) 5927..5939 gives 0.072 mag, 7.24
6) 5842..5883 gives 0.021 mag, 7.57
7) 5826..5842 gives -0.044 mag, 8.04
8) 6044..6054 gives -0.014 mag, 7.87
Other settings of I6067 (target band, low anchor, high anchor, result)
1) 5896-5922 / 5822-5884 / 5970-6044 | 0.07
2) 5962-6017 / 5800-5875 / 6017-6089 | 0.09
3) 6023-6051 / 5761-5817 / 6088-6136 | -0.02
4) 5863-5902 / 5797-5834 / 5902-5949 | 0.09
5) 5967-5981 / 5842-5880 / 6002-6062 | 0.12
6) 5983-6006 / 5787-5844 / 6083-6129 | 0.10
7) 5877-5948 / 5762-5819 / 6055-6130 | 0.08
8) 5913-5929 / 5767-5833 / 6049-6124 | 0.02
